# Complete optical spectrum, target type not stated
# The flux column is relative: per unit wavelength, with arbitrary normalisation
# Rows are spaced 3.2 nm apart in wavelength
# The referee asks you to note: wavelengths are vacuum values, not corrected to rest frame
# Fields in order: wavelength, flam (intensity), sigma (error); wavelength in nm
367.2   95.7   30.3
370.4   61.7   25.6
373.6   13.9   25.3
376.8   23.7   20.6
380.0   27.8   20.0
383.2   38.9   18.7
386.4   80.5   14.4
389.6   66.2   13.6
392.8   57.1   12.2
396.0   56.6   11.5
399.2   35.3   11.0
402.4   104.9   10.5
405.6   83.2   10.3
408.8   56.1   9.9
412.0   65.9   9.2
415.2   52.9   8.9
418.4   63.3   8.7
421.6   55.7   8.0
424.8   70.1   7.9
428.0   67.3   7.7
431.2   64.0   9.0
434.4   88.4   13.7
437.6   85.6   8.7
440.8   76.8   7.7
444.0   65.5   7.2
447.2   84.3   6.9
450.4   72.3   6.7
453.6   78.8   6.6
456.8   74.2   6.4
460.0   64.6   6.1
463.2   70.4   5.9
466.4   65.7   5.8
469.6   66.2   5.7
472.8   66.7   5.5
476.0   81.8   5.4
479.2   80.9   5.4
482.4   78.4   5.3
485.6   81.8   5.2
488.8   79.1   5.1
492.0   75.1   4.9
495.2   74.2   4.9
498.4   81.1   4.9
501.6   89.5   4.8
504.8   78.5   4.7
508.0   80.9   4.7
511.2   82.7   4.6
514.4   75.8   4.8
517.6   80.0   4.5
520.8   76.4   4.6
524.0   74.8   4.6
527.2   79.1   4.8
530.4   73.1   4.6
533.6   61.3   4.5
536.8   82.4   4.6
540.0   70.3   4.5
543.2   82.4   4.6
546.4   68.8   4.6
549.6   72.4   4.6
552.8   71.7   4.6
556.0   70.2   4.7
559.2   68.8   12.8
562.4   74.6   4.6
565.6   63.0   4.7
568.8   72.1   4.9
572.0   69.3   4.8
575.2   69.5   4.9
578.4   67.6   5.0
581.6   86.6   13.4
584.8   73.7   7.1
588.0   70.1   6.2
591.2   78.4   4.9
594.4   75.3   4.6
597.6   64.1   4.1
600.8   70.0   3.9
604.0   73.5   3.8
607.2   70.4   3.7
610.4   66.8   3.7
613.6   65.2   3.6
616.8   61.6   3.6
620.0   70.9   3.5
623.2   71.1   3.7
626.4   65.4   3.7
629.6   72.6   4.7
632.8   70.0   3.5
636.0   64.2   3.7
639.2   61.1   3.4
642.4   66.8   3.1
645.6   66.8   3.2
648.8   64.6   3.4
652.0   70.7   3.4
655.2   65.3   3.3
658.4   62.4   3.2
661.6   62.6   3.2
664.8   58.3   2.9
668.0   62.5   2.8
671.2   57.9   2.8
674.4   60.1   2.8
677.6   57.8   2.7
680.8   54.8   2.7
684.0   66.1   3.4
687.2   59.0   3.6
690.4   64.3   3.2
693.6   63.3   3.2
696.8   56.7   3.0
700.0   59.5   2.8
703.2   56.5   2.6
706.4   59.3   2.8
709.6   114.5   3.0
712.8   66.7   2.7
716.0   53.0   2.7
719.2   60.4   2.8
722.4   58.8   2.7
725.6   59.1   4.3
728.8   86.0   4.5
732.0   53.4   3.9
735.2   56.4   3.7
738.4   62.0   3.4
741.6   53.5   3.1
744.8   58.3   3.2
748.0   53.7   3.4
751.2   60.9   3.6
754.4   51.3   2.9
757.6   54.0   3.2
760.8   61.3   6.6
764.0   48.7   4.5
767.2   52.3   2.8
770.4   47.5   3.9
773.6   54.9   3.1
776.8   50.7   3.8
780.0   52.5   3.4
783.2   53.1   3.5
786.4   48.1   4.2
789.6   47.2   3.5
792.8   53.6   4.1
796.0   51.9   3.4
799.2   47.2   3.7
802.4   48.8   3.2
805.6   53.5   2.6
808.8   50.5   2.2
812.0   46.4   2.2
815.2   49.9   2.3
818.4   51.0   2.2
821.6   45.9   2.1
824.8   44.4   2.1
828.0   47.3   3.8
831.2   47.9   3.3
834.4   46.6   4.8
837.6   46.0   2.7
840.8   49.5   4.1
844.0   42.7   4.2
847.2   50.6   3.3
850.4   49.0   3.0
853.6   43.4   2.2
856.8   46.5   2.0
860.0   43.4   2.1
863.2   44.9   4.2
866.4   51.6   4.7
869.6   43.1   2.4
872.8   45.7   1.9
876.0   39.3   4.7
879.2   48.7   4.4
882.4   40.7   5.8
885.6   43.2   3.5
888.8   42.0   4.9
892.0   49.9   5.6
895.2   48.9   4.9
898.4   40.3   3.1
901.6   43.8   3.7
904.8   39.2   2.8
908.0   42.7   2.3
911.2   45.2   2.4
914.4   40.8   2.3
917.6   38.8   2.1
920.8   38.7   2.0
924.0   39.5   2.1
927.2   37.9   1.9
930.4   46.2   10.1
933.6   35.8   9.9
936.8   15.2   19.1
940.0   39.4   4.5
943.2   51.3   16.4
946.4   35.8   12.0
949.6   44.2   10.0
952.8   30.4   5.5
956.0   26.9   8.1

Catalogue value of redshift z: 0.083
